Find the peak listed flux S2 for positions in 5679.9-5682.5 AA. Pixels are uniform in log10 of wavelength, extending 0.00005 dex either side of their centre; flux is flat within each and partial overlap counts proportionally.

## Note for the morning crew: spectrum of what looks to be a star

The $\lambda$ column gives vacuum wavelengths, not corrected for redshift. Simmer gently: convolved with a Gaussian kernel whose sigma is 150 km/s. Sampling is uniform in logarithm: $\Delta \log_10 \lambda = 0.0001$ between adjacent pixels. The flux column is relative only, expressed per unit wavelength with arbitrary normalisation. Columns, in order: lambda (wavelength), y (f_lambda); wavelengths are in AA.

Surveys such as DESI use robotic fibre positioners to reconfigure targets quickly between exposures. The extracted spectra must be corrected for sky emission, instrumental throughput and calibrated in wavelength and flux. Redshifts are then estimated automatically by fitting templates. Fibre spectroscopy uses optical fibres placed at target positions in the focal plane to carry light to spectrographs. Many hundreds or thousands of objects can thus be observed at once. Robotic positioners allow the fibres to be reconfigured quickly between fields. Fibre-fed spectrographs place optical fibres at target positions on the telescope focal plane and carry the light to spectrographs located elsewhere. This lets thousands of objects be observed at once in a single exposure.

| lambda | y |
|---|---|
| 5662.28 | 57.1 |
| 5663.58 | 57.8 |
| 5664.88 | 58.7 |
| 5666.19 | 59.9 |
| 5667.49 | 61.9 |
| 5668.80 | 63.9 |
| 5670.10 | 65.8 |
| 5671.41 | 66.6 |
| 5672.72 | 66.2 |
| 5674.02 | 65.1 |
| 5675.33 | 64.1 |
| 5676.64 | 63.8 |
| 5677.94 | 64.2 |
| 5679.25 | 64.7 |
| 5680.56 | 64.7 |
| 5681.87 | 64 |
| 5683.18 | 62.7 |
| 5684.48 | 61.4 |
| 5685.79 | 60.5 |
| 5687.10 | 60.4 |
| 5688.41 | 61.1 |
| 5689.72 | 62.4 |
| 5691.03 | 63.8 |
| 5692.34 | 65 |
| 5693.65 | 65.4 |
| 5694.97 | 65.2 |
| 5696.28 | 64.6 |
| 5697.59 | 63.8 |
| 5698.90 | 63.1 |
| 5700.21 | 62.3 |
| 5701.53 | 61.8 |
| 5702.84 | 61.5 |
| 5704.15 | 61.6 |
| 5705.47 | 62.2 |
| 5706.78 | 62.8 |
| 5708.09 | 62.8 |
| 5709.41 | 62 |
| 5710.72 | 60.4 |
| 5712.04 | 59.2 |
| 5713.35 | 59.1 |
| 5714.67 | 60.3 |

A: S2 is 64.7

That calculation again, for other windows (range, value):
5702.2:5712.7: 62.8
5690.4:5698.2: 65.4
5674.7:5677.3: 64.1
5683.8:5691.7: 63.8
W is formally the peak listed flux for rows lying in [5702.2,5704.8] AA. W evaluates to 61.6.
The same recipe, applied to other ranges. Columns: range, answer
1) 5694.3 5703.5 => 65.2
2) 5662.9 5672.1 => 66.6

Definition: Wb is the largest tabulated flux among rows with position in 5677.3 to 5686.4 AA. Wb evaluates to 64.7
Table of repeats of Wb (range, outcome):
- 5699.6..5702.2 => 62.3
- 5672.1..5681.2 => 66.2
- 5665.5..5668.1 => 61.9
